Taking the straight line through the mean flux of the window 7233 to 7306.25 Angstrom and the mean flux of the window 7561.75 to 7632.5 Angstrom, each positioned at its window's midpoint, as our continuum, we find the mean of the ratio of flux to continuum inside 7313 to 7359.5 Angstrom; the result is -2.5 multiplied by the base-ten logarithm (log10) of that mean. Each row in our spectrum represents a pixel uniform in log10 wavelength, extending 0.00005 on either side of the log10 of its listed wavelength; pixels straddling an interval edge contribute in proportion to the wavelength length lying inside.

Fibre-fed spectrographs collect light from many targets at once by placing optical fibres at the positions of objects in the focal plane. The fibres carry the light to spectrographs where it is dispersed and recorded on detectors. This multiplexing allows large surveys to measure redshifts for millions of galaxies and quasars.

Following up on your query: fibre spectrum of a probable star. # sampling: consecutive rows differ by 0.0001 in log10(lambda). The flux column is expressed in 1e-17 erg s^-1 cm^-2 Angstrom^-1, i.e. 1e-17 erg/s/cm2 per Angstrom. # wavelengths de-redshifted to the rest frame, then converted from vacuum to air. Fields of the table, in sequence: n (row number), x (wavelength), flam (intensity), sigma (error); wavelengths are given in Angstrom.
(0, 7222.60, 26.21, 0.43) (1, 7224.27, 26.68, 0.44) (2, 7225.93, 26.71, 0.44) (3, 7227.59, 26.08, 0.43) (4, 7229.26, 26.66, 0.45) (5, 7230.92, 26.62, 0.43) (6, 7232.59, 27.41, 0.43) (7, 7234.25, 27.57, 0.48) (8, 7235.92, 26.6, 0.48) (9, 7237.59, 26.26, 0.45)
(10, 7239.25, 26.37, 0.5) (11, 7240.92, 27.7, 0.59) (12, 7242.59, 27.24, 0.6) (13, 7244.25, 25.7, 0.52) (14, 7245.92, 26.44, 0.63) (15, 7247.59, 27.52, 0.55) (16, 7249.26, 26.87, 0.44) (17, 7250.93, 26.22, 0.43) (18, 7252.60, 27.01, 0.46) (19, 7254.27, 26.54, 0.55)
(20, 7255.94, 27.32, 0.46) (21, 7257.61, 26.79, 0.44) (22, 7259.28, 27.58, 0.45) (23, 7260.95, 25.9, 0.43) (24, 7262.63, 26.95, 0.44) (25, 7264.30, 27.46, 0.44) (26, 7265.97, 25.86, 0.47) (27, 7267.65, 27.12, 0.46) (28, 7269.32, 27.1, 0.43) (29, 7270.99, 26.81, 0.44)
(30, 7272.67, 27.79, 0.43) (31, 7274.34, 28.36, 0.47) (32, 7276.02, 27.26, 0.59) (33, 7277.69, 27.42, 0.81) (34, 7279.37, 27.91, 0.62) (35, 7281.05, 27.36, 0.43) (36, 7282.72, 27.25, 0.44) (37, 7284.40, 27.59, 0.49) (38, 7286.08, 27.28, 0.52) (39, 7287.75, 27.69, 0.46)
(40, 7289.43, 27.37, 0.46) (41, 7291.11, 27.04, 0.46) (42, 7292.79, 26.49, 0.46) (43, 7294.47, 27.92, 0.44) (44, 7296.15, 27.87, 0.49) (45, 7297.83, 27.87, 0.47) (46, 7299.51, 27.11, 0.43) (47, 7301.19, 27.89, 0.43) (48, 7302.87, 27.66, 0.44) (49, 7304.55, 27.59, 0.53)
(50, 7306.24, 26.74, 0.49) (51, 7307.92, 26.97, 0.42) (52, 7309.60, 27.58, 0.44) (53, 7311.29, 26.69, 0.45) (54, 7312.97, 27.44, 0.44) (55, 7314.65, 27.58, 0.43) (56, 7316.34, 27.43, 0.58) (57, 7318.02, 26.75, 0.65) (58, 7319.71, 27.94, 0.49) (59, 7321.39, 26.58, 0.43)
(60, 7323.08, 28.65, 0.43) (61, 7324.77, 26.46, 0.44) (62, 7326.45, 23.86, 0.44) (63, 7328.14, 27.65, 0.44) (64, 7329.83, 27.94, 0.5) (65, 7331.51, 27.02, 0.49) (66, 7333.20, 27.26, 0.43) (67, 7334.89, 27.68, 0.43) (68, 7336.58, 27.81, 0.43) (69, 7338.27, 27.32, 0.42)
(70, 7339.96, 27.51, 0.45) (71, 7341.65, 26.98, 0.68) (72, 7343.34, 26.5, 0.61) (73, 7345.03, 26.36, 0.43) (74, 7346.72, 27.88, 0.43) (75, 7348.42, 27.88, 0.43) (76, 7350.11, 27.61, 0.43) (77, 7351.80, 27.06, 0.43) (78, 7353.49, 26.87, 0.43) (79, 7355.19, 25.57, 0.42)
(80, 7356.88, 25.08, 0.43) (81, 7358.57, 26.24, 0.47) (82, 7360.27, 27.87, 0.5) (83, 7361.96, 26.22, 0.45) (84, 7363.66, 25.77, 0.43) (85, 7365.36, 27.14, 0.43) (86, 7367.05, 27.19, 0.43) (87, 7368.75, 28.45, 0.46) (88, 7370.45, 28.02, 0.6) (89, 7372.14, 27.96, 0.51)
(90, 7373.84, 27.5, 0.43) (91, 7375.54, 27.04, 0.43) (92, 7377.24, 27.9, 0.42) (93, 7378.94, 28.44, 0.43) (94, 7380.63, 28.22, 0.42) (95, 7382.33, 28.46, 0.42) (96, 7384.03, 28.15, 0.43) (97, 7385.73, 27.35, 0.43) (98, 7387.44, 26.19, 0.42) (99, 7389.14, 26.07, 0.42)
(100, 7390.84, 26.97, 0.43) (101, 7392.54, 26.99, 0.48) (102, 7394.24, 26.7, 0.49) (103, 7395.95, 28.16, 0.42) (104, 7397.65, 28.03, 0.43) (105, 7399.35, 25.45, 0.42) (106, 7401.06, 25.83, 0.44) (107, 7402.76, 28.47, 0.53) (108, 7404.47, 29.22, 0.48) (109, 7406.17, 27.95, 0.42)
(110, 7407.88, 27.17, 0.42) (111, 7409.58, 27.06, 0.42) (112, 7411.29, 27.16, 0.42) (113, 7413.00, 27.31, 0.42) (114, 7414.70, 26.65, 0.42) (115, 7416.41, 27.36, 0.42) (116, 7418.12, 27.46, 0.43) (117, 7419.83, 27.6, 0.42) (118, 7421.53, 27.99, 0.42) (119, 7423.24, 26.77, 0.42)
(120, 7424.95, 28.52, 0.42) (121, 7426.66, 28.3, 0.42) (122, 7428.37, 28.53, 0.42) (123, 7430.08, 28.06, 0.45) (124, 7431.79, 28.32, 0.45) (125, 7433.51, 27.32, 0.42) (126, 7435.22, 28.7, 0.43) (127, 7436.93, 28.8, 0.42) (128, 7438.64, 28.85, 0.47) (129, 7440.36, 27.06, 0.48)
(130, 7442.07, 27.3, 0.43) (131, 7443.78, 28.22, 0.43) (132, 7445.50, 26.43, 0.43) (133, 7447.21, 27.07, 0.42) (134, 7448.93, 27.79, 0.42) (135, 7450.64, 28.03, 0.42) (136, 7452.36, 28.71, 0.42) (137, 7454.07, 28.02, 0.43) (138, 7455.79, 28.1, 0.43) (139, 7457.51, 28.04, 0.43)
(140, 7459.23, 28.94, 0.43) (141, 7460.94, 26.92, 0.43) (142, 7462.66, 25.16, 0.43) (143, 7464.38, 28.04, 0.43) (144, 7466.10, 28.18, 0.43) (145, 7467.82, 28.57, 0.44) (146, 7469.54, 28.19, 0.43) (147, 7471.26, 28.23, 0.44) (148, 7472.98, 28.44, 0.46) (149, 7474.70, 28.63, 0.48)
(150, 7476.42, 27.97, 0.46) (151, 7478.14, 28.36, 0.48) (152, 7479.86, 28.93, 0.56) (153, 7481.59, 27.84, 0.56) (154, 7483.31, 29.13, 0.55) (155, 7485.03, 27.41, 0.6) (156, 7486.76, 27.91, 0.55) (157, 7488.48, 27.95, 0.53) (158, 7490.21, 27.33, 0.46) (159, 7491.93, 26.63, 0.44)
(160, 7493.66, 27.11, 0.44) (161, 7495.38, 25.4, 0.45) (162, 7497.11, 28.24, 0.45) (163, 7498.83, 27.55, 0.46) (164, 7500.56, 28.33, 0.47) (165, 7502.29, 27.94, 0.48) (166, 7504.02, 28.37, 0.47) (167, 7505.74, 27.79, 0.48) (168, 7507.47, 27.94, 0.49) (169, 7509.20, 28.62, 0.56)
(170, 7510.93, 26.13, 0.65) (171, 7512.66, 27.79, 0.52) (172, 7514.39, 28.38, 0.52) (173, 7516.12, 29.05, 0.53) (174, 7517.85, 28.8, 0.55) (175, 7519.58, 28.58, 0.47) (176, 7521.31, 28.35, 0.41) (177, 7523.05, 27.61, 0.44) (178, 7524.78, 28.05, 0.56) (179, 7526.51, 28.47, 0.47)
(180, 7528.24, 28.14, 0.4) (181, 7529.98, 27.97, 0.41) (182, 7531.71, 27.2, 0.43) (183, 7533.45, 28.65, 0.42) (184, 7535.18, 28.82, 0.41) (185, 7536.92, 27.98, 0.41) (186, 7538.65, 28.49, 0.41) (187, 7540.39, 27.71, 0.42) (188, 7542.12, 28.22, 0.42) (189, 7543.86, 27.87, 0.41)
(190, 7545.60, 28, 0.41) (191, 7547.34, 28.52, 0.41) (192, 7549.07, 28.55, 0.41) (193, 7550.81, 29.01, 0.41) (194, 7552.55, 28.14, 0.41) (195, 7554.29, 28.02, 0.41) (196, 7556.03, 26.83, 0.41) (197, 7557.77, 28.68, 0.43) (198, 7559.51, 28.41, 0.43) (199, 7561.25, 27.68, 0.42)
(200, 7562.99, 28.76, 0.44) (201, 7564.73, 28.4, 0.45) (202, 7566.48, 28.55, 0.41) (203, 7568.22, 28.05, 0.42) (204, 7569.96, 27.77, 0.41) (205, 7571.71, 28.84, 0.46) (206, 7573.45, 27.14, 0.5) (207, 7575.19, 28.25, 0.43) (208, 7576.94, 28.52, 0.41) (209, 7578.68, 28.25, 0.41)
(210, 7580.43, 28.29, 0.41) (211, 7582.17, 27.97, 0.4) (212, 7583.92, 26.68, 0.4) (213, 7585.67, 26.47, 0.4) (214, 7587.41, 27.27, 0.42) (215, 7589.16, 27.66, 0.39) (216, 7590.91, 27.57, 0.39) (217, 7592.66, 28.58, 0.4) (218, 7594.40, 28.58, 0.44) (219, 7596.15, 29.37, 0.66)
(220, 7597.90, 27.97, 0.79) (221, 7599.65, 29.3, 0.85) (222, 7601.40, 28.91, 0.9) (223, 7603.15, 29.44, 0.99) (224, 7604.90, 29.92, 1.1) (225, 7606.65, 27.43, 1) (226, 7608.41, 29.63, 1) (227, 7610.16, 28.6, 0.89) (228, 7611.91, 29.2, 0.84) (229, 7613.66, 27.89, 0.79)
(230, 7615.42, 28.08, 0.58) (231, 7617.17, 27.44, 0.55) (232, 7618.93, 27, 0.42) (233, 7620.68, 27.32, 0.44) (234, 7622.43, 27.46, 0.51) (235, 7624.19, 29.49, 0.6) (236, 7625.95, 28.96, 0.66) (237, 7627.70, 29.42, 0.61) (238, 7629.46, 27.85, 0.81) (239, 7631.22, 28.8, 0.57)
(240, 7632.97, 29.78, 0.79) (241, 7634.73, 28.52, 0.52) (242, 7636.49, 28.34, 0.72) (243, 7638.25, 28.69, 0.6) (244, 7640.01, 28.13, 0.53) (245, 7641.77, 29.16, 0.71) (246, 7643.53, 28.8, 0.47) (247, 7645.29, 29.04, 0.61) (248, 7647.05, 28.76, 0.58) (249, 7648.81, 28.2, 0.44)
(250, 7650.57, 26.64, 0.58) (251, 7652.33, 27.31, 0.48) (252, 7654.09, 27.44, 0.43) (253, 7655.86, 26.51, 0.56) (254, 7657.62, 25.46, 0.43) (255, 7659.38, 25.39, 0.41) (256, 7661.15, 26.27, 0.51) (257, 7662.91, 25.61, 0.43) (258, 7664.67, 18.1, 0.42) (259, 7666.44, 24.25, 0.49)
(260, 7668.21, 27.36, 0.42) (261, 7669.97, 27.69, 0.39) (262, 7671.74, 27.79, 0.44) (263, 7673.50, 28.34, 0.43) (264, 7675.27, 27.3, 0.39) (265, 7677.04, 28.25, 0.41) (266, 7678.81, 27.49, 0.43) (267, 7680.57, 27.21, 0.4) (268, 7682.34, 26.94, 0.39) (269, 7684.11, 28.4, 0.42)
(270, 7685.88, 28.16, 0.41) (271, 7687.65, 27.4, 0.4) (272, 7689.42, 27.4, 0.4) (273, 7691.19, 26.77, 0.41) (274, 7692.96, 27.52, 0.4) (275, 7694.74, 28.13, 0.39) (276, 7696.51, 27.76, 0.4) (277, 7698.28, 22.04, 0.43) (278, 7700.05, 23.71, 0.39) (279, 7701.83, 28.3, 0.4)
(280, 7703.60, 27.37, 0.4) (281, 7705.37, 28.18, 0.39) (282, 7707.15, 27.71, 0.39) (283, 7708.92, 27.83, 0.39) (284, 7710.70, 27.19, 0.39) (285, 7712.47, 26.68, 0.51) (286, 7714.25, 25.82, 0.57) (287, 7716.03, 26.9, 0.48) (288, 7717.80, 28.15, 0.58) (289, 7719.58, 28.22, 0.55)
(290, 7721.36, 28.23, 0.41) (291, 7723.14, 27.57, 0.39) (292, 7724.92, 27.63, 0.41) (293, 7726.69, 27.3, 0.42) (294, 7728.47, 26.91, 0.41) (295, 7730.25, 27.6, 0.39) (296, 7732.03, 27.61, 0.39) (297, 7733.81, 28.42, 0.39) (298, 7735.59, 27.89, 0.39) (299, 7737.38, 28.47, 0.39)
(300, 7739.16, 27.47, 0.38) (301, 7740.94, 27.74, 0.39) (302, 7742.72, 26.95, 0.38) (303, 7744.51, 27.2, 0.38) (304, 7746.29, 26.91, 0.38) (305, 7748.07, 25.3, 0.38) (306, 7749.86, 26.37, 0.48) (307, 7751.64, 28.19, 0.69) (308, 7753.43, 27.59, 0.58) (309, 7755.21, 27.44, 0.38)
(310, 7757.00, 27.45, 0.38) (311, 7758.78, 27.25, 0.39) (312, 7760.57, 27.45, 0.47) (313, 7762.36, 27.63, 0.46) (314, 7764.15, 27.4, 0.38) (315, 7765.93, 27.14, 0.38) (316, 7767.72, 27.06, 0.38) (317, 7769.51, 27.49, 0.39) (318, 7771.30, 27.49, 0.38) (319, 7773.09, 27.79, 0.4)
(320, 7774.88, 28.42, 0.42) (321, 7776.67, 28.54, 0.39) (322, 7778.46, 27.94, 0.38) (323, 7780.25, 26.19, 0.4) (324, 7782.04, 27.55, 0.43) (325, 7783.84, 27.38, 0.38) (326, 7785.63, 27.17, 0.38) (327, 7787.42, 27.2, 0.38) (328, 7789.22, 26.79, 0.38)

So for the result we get 0.01 mag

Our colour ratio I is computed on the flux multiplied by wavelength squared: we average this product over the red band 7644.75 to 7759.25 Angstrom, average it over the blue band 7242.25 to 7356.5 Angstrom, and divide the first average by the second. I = 1.11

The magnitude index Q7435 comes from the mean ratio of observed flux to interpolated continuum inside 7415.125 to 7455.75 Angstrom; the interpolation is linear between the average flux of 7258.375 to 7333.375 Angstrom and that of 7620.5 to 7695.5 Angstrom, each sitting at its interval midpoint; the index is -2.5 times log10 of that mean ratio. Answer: -0.02 mag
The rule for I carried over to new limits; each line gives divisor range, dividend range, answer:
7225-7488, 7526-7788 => 1.09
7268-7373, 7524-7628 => 1.11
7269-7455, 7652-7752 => 1.08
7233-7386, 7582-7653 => 1.13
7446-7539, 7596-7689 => 1.03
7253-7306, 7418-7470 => 1.07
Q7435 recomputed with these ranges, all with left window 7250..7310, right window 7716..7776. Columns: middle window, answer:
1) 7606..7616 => -0.041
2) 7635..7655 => -0.030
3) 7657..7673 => 0.084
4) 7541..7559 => -0.031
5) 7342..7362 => 0.020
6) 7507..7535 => -0.029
